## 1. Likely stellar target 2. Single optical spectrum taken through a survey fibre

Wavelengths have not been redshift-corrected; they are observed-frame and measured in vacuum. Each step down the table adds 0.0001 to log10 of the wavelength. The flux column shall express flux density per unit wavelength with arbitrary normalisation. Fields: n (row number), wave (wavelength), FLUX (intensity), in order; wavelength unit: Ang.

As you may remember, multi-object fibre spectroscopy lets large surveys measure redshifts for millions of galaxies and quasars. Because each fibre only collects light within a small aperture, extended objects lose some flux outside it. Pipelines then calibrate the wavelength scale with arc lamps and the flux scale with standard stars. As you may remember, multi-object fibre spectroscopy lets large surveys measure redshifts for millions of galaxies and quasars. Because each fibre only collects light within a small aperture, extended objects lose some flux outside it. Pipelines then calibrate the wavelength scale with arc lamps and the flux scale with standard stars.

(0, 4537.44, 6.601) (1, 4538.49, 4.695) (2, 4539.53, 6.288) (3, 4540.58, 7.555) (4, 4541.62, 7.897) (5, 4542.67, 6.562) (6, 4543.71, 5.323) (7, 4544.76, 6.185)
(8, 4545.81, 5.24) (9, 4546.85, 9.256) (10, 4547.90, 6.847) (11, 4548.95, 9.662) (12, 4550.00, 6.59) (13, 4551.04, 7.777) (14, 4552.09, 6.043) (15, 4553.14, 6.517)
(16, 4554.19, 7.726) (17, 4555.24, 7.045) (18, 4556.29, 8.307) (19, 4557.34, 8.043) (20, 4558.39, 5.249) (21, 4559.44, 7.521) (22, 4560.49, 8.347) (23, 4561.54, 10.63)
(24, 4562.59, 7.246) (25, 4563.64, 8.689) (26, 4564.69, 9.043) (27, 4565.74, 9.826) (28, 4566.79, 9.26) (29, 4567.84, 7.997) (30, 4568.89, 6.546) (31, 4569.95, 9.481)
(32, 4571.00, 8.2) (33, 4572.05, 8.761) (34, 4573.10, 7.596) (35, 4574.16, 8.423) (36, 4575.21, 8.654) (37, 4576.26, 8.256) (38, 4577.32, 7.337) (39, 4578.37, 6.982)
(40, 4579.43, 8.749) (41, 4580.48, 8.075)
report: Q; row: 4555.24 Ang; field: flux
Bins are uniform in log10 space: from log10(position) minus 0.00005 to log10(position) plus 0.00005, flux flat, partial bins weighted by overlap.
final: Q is 7.045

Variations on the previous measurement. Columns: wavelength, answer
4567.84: 7.997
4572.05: 8.761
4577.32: 7.337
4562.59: 7.246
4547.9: 6.847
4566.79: 9.26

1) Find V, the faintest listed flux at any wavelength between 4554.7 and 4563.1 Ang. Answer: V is 5.249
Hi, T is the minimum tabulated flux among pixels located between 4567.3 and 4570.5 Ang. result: 6.546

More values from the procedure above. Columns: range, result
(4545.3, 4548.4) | 5.24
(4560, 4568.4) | 7.246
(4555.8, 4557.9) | 8.043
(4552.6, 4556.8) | 6.517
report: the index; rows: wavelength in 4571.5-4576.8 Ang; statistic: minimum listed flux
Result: 7.596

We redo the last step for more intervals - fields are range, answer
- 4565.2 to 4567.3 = 9.26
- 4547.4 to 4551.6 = 6.59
